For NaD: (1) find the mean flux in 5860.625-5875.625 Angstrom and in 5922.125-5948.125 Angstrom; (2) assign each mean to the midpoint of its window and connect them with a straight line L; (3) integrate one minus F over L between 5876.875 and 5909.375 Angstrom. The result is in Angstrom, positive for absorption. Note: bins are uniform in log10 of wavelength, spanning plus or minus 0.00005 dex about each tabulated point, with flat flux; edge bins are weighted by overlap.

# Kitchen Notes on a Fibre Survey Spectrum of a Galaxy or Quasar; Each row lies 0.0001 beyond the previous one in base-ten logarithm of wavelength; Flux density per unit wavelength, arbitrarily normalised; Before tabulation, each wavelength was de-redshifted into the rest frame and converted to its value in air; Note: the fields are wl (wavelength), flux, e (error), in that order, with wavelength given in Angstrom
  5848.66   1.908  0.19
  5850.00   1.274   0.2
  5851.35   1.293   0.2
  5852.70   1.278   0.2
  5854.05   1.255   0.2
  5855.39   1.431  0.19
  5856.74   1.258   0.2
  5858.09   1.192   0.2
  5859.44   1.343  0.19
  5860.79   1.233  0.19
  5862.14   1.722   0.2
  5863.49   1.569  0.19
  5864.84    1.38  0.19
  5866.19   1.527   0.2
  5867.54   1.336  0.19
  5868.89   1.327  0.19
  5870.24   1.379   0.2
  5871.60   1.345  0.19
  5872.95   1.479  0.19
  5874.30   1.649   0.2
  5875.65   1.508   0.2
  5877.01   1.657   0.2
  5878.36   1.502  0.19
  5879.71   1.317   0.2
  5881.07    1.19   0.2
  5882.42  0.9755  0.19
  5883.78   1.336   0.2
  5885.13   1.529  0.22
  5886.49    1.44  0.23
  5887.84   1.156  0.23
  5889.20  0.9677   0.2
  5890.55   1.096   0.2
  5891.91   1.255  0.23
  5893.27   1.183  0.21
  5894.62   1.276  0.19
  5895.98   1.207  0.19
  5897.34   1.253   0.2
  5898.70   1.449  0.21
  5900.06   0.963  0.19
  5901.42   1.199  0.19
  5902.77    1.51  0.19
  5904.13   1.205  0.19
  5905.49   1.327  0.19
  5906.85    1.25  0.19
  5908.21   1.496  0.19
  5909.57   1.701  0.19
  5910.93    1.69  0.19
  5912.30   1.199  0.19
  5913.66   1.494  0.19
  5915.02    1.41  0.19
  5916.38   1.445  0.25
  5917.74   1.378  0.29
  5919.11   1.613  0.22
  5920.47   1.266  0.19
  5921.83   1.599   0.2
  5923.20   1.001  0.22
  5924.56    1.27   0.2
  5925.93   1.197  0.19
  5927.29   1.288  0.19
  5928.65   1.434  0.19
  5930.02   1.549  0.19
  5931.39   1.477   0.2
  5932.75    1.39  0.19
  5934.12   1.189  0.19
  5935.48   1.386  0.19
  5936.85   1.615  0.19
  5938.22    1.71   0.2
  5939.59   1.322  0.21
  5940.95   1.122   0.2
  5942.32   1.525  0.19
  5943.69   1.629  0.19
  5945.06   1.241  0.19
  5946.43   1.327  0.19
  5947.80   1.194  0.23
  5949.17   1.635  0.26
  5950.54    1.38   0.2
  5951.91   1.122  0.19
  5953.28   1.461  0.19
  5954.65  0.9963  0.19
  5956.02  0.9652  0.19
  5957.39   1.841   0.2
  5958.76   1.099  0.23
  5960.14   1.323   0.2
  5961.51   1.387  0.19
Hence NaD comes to 3.3 Angstrom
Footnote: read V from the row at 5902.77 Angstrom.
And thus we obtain 1.51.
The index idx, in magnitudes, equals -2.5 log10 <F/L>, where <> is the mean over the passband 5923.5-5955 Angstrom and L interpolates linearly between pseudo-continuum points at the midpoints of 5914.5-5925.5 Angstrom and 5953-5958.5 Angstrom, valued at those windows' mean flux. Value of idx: -0.034 mag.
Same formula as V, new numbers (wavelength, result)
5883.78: 1.336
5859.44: 1.343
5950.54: 1.38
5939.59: 1.322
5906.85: 1.25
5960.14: 1.323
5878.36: 1.502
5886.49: 1.44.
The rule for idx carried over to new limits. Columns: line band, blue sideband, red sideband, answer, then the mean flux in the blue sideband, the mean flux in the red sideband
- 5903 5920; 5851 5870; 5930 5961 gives -0.05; 1.37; 1.37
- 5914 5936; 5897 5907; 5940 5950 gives -0.03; 1.27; 1.38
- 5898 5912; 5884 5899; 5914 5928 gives -0.06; 1.25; 1.35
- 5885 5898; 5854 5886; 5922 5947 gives 0.14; 1.4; 1.38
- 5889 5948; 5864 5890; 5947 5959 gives -0.01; 1.37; 1.31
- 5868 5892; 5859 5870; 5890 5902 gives -0.01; 1.43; 1.21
